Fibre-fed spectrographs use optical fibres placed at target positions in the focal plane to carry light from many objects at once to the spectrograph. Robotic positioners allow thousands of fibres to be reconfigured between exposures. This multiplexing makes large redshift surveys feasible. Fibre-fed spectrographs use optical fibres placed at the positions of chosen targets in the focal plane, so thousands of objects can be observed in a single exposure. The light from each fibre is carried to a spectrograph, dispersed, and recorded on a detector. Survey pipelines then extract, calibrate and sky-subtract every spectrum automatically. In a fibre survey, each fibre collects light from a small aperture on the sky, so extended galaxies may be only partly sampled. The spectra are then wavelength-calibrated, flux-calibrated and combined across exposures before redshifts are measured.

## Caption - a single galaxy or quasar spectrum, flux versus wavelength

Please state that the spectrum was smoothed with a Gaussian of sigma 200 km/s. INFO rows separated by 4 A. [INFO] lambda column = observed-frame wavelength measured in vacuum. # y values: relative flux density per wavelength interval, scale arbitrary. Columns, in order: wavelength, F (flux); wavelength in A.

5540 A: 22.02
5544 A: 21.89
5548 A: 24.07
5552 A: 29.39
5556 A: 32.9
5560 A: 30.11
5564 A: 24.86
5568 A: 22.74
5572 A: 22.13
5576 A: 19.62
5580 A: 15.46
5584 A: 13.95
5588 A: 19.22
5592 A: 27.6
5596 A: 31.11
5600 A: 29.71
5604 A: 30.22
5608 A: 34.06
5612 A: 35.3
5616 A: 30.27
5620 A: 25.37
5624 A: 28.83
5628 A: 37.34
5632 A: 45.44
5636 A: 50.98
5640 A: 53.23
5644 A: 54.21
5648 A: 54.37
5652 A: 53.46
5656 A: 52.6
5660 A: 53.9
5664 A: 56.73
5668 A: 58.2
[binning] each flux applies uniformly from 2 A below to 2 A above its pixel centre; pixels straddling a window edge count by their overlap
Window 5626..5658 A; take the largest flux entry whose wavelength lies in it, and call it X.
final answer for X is 54.37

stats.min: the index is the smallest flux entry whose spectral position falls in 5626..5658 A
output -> 37.34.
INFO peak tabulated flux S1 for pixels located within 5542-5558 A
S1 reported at 32.9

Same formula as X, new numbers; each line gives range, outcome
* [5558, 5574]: 30.11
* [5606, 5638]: 50.98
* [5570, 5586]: 22.13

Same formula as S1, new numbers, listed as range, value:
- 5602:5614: 35.3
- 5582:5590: 19.22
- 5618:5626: 28.83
